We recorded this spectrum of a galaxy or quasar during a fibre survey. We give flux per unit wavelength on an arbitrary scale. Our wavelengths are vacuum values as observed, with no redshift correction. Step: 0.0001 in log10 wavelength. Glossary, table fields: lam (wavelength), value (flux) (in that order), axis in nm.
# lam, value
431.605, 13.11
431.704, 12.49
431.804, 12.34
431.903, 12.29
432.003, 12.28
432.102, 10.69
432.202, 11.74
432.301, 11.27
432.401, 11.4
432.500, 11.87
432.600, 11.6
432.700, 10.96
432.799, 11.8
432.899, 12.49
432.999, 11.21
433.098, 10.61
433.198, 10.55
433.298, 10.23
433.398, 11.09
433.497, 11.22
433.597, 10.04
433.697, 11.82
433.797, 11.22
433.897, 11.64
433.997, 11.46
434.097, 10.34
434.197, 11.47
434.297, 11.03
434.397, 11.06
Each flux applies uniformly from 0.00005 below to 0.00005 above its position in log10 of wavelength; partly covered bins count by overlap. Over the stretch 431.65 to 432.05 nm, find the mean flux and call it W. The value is 12.4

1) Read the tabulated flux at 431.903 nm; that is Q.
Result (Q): 12.29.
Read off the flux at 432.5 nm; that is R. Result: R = 11.87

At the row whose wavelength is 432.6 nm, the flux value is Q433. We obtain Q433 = 11.6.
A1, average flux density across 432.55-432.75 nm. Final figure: 11.3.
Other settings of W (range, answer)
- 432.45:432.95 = 11.7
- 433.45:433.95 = 11.2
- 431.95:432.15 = 11.5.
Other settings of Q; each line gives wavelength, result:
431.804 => 12.34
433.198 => 10.55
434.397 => 11.06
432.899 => 12.49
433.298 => 10.23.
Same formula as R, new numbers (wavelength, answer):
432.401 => 11.4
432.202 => 11.74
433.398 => 11.09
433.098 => 10.61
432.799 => 11.8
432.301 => 11.27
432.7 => 10.96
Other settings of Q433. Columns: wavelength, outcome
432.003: 12.28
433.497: 11.22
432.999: 11.21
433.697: 11.82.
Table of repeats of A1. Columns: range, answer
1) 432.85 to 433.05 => 11.9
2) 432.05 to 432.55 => 11.4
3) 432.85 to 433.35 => 11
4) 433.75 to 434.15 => 11.2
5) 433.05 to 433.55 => 10.7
